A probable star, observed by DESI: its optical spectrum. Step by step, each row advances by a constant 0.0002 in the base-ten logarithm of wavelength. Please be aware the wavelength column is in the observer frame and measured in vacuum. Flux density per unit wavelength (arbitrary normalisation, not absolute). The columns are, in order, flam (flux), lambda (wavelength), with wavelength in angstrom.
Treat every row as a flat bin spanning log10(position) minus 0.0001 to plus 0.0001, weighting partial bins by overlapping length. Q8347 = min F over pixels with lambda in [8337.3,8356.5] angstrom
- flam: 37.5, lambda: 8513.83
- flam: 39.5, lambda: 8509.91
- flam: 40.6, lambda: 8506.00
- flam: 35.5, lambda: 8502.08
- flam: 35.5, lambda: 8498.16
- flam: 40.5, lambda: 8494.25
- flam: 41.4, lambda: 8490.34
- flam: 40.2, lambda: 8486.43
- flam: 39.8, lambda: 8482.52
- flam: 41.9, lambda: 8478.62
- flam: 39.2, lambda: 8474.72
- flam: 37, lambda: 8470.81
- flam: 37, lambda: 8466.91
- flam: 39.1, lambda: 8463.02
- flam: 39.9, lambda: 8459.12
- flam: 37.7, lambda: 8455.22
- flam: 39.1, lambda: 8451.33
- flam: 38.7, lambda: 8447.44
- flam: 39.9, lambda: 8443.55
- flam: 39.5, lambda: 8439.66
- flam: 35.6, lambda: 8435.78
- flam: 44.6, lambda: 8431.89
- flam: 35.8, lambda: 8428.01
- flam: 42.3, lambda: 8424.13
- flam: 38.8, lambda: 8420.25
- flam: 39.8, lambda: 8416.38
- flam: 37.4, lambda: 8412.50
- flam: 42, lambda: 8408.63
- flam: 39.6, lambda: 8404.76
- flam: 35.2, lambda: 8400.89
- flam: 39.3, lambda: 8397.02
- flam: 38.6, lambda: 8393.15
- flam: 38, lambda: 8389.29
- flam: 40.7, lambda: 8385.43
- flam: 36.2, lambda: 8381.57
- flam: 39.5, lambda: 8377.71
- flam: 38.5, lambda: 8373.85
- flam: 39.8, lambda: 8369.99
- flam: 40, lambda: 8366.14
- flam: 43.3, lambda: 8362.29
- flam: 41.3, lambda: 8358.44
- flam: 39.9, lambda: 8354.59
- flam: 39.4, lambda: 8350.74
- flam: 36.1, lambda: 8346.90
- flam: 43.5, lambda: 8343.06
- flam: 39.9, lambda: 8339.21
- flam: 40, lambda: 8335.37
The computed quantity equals 36.1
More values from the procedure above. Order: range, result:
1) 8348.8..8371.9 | 39.4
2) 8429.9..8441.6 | 35.6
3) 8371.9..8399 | 36.2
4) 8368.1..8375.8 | 38.5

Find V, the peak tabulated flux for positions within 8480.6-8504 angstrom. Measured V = 41.4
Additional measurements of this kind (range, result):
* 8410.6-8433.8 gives 44.6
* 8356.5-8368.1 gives 43.3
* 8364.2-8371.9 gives 40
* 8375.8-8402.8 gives 40.7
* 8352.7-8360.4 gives 41.3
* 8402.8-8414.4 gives 42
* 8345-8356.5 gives 39.9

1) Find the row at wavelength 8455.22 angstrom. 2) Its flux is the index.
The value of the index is 37.7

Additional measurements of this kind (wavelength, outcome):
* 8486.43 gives 40.2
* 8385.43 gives 40.7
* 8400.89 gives 35.2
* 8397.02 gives 39.3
